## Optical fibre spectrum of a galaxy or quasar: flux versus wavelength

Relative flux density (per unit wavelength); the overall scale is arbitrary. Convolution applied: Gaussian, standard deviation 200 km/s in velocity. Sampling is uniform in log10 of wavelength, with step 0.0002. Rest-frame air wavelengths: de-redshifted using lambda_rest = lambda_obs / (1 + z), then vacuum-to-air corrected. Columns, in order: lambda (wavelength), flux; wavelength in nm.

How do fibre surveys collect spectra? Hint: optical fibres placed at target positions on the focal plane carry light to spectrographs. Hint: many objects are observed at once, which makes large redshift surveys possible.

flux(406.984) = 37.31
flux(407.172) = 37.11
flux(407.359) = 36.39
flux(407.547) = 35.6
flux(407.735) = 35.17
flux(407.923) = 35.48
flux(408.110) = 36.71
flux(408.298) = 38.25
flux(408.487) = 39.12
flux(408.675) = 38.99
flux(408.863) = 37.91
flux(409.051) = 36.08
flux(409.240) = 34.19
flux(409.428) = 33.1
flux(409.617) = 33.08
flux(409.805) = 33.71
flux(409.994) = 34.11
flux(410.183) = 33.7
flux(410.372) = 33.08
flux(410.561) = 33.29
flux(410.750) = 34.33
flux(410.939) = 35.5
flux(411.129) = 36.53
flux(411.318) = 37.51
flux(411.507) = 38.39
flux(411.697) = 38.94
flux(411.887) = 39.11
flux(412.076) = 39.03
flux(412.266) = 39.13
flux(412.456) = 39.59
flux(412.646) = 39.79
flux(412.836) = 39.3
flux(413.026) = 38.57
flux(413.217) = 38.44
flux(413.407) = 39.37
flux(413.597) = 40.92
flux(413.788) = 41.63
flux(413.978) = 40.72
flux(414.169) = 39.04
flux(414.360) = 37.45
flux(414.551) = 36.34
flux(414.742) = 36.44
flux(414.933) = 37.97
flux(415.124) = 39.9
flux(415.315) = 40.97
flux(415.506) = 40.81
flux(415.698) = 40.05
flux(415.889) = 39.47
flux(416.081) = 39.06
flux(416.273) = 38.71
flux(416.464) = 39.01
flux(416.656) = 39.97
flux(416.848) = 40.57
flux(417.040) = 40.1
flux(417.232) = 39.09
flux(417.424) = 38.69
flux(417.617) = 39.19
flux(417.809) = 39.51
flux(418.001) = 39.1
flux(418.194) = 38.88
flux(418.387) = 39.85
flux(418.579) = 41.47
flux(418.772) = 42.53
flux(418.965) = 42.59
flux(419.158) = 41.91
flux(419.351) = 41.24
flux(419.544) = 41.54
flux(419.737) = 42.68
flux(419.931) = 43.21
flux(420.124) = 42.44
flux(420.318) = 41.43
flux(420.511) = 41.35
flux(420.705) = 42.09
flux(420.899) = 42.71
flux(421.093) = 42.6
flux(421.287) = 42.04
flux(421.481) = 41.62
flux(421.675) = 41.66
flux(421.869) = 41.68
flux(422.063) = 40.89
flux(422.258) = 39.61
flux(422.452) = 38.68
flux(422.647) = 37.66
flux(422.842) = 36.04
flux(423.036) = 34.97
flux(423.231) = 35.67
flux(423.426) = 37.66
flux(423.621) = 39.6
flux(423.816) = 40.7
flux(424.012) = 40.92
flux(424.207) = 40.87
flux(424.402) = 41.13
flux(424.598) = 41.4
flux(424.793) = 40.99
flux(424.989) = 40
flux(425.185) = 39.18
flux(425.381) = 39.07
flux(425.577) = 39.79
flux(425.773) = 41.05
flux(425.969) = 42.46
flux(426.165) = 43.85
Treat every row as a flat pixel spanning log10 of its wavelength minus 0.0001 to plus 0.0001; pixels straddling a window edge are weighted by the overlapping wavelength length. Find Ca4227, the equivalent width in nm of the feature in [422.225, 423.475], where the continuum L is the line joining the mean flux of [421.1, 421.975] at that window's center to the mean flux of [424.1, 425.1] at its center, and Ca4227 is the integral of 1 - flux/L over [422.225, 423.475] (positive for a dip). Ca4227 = 0.13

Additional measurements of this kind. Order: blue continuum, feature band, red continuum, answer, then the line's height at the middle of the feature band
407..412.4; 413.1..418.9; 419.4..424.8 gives -0.17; 38.4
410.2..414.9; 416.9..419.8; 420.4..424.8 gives -0.10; 39.2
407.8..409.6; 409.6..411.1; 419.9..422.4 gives 0.13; 37.2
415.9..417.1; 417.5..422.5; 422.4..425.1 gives -0.25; 39.3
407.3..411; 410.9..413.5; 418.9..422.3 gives -0.10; 37.1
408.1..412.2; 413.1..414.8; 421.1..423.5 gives -0.09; 37.1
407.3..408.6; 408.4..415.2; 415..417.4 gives 0.14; 38.1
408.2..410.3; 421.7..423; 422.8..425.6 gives -0.01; 38.8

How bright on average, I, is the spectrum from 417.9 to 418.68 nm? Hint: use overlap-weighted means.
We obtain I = 39.8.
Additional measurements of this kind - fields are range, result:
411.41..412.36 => 38.9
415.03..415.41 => 40.5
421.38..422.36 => 41.1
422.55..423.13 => 36.3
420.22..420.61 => 41.4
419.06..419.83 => 41.9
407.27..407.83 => 35.7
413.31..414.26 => 40.4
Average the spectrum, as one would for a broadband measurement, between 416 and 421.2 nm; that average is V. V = 40.8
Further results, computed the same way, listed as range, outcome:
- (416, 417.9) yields 39.4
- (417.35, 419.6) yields 40.5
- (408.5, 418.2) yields 38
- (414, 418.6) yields 39.2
